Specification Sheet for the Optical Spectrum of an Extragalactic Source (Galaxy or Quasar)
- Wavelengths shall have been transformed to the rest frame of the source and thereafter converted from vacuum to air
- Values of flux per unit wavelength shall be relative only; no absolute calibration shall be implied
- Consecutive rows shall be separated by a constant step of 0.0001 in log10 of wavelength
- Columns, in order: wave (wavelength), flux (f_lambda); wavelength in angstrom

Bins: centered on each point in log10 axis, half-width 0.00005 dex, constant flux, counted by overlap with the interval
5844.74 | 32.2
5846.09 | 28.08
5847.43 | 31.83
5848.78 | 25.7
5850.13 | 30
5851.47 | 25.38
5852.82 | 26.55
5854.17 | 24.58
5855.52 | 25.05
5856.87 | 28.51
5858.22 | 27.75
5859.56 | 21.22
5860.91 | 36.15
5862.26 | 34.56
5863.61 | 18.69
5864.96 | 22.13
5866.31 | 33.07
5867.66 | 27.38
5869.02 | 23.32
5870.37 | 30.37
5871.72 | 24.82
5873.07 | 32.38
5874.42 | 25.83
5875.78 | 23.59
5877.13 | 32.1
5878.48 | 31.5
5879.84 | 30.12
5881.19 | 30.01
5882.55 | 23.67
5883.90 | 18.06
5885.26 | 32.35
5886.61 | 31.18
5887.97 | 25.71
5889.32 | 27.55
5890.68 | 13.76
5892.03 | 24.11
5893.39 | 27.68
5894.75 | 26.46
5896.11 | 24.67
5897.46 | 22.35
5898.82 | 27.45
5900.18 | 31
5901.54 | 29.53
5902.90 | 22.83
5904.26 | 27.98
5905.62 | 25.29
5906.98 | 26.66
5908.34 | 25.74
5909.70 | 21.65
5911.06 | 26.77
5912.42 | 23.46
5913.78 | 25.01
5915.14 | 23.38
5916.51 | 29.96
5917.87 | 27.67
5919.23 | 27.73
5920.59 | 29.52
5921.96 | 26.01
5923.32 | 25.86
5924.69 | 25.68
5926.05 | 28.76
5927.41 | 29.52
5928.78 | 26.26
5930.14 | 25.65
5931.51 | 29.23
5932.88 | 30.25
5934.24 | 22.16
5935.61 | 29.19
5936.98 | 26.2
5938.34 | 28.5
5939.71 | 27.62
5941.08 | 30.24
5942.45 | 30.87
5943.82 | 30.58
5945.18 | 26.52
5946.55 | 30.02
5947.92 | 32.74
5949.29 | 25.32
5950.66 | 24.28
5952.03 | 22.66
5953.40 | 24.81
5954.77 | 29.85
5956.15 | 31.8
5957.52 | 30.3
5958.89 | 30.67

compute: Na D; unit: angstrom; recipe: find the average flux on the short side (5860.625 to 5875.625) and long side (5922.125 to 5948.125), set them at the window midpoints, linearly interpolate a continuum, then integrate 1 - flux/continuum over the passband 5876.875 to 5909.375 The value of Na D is 1.6 angstrom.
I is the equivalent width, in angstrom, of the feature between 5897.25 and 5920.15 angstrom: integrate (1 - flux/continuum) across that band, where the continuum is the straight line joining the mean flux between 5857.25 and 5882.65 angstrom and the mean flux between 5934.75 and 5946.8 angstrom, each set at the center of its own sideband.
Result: 1.7 angstrom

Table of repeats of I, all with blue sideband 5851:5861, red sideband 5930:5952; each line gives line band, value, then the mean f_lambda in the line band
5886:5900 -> 0.93 angstrom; 25.3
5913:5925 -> 0.35 angstrom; 26.8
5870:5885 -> -0.44 angstrom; 27.6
